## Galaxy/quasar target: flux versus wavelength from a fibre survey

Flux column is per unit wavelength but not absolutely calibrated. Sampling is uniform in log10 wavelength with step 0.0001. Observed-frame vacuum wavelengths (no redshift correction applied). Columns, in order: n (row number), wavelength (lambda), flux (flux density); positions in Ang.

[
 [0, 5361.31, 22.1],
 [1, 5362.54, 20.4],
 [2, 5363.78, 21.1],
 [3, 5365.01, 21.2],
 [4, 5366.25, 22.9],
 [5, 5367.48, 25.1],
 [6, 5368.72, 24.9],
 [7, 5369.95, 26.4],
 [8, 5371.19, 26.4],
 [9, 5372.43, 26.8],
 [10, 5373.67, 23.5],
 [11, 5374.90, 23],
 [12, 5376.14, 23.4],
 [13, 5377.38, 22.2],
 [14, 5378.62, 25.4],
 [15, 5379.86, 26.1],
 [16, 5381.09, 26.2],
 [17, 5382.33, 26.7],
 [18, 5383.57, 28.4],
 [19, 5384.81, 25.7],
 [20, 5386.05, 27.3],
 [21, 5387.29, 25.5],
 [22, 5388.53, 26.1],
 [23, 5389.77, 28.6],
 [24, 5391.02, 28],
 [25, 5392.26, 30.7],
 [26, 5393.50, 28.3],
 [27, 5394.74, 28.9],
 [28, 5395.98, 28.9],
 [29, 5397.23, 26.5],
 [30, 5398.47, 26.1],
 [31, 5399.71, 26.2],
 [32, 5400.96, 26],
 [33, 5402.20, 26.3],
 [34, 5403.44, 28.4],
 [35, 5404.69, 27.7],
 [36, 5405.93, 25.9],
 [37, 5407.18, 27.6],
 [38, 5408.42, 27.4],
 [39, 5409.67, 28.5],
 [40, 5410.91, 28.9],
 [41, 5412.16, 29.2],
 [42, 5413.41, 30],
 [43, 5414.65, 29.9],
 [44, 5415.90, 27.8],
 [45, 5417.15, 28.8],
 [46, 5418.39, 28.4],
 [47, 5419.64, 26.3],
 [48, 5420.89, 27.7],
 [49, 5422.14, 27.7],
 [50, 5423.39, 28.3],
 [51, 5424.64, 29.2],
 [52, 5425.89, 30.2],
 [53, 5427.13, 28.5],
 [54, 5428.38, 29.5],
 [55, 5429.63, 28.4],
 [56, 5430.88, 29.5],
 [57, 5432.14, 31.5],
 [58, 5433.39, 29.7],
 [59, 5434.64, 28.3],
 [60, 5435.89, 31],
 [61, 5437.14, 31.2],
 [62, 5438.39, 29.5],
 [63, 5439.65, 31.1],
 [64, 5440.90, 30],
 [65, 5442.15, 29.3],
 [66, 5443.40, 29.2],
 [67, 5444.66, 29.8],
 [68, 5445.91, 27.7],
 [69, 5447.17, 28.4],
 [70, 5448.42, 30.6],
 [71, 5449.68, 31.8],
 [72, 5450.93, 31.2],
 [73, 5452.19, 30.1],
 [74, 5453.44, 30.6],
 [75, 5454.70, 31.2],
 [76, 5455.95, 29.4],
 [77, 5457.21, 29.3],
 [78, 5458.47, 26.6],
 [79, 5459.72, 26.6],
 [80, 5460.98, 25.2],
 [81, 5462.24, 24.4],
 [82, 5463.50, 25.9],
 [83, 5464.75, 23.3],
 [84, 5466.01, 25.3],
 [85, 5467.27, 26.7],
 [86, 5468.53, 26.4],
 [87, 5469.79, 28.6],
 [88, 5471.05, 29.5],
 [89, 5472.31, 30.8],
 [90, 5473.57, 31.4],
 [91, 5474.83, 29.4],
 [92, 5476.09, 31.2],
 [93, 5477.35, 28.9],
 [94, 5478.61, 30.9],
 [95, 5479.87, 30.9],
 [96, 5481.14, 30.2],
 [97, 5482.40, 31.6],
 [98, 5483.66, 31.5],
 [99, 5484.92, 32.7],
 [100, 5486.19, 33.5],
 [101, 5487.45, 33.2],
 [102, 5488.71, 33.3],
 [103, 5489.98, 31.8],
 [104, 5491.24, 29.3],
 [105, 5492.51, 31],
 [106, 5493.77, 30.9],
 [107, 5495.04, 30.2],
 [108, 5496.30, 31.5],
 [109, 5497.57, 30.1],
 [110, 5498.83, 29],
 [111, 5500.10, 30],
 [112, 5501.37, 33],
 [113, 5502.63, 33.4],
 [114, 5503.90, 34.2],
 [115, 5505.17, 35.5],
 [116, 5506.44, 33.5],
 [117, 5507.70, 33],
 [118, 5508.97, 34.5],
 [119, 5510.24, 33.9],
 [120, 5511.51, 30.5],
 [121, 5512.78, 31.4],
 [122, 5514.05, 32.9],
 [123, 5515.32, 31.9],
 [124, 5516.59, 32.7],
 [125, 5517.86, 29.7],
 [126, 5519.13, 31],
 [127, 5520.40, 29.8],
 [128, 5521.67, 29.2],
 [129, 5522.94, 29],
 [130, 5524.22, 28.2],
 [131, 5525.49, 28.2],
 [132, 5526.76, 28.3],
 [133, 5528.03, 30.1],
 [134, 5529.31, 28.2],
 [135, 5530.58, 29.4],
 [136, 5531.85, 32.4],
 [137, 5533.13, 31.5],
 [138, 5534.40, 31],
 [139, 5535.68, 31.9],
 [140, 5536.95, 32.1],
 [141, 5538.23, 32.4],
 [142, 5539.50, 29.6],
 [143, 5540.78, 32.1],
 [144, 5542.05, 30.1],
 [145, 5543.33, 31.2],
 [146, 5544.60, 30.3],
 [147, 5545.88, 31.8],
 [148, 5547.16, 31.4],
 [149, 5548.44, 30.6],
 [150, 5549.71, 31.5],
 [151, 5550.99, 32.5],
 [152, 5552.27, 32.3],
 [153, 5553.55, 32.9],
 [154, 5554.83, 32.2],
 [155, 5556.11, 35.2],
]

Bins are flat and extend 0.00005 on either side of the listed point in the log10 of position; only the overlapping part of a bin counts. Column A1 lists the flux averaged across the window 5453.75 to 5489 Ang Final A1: 29.2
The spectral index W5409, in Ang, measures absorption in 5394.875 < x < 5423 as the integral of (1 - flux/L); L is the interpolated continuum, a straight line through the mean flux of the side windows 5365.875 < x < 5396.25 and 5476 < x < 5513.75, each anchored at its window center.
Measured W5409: -0.2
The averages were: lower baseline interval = 26.2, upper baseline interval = 31.8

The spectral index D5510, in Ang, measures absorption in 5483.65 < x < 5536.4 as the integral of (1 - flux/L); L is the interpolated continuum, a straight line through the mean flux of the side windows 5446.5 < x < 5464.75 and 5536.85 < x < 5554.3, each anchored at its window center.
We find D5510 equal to -1.9 Ang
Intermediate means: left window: 28.5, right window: 31.5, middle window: 31.3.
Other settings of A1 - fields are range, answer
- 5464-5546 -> 30.8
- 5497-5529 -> 31.3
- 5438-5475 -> 28.6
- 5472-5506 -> 31.5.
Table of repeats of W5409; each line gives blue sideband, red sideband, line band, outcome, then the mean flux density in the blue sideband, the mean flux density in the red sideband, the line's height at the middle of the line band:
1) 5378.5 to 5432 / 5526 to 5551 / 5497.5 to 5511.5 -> -1.2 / 27.9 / 30.9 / 30.1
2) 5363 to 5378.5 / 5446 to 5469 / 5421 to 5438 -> -1.8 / 23.9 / 27.9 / 26.6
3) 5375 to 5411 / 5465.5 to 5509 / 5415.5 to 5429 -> -0.1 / 26.9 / 31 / 28.2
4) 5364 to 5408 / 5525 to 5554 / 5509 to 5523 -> -0.5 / 26.2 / 31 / 30.2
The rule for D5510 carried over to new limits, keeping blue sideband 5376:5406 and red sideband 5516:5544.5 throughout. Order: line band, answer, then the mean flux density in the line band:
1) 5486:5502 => -1.0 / 31.2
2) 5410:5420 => -0.5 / 28.7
